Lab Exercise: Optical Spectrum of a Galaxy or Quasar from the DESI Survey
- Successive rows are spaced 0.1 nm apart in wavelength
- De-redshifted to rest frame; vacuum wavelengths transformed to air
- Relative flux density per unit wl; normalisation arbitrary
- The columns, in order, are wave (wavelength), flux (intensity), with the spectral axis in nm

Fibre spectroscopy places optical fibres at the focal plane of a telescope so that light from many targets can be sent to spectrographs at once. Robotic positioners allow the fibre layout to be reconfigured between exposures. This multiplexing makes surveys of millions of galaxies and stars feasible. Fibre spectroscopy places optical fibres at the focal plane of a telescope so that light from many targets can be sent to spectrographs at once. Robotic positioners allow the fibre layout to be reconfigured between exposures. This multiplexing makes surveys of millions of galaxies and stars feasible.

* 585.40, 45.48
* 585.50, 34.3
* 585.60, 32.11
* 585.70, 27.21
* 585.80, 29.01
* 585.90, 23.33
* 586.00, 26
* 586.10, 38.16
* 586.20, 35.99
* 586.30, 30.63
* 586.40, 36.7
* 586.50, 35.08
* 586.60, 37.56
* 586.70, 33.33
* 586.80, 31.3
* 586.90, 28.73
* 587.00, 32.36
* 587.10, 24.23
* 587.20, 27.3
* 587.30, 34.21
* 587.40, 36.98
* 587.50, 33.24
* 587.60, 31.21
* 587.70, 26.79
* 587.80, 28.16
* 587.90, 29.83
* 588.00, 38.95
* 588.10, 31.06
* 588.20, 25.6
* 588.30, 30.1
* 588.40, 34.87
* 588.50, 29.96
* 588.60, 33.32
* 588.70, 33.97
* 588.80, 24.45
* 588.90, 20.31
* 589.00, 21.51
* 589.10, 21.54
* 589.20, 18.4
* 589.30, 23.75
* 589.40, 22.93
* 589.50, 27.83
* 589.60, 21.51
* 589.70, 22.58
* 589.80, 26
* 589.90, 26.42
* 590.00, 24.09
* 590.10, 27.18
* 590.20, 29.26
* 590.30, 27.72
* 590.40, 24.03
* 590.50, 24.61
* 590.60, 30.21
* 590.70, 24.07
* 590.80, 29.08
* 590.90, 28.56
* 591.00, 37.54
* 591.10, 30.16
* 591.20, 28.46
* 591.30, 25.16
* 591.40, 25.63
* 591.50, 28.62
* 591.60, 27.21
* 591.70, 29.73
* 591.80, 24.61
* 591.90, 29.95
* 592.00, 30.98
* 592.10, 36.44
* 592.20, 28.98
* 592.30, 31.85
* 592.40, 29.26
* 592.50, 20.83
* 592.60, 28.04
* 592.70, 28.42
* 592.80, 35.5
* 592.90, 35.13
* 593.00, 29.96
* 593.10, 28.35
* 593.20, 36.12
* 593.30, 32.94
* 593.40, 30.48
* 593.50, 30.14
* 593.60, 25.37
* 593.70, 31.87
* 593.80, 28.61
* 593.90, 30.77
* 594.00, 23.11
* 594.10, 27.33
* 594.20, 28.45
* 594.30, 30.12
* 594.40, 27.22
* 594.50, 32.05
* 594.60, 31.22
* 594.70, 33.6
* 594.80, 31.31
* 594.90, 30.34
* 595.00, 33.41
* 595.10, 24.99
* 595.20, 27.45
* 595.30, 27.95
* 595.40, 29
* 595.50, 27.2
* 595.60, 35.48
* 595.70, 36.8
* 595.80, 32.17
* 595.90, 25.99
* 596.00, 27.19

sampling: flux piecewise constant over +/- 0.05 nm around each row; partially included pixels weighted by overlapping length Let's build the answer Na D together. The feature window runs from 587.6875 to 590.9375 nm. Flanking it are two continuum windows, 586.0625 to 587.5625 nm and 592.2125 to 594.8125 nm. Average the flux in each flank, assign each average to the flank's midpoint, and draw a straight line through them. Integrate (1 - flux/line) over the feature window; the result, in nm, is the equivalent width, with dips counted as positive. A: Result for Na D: 0.50 nm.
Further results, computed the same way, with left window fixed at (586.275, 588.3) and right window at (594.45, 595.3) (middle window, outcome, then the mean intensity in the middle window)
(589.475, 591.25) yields 0.23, 27.2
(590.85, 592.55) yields 0.10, 29.1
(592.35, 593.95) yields 0.03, 30.1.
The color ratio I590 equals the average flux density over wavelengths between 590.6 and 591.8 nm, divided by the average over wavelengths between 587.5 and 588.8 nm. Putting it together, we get 0.92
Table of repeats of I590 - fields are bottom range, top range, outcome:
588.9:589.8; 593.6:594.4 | 1.25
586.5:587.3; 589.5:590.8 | 0.83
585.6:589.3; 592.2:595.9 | 1.00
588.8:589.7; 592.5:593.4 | 1.39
